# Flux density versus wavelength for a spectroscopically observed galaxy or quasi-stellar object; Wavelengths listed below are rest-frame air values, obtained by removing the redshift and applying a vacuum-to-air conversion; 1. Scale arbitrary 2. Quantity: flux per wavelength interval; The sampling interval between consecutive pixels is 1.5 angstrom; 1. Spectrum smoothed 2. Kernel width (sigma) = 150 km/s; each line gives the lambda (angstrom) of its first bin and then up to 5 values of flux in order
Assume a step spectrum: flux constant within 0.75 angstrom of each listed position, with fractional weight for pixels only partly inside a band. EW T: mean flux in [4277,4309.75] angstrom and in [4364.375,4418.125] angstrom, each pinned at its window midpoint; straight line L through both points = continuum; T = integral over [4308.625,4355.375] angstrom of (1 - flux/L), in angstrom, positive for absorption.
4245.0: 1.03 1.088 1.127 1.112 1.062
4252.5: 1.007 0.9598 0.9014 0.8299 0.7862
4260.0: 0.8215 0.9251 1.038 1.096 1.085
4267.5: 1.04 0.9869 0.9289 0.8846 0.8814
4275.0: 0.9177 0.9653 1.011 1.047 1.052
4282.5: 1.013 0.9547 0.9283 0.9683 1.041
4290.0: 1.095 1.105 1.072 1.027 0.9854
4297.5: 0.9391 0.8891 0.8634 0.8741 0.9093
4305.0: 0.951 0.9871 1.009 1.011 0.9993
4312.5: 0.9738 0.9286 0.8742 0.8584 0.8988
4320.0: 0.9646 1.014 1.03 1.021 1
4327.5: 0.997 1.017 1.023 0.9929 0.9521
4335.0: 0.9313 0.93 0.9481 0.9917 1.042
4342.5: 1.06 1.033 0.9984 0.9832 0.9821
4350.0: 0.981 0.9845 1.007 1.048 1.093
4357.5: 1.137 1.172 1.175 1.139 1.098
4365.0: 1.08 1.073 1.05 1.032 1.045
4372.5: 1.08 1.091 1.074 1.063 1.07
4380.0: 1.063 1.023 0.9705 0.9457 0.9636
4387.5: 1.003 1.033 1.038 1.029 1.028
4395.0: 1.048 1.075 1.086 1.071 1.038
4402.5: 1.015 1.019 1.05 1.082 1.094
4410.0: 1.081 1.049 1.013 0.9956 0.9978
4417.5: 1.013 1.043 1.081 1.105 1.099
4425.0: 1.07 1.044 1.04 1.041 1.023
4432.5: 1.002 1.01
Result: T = 1.2 angstrom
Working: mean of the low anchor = 0.987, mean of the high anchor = 1.04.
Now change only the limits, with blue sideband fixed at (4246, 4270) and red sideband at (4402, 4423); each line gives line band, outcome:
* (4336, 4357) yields 0.3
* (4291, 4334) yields 1.7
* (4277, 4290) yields -0.1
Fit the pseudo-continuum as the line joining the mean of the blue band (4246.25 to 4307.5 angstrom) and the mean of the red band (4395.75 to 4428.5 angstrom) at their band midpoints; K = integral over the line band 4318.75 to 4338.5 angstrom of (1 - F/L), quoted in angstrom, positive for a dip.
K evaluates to 0.4 angstrom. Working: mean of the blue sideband 0.979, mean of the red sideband 1.05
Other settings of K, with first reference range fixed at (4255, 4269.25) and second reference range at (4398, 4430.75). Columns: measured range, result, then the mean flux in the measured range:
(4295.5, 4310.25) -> 0.5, 0.941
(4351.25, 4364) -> -1.1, 1.1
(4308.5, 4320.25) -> 0.5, 0.939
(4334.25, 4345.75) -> 0.1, 0.992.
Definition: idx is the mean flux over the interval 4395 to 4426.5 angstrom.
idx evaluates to 1.05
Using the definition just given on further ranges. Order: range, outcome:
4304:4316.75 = 0.961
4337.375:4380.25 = 1.06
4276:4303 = 0.99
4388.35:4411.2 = 1.05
